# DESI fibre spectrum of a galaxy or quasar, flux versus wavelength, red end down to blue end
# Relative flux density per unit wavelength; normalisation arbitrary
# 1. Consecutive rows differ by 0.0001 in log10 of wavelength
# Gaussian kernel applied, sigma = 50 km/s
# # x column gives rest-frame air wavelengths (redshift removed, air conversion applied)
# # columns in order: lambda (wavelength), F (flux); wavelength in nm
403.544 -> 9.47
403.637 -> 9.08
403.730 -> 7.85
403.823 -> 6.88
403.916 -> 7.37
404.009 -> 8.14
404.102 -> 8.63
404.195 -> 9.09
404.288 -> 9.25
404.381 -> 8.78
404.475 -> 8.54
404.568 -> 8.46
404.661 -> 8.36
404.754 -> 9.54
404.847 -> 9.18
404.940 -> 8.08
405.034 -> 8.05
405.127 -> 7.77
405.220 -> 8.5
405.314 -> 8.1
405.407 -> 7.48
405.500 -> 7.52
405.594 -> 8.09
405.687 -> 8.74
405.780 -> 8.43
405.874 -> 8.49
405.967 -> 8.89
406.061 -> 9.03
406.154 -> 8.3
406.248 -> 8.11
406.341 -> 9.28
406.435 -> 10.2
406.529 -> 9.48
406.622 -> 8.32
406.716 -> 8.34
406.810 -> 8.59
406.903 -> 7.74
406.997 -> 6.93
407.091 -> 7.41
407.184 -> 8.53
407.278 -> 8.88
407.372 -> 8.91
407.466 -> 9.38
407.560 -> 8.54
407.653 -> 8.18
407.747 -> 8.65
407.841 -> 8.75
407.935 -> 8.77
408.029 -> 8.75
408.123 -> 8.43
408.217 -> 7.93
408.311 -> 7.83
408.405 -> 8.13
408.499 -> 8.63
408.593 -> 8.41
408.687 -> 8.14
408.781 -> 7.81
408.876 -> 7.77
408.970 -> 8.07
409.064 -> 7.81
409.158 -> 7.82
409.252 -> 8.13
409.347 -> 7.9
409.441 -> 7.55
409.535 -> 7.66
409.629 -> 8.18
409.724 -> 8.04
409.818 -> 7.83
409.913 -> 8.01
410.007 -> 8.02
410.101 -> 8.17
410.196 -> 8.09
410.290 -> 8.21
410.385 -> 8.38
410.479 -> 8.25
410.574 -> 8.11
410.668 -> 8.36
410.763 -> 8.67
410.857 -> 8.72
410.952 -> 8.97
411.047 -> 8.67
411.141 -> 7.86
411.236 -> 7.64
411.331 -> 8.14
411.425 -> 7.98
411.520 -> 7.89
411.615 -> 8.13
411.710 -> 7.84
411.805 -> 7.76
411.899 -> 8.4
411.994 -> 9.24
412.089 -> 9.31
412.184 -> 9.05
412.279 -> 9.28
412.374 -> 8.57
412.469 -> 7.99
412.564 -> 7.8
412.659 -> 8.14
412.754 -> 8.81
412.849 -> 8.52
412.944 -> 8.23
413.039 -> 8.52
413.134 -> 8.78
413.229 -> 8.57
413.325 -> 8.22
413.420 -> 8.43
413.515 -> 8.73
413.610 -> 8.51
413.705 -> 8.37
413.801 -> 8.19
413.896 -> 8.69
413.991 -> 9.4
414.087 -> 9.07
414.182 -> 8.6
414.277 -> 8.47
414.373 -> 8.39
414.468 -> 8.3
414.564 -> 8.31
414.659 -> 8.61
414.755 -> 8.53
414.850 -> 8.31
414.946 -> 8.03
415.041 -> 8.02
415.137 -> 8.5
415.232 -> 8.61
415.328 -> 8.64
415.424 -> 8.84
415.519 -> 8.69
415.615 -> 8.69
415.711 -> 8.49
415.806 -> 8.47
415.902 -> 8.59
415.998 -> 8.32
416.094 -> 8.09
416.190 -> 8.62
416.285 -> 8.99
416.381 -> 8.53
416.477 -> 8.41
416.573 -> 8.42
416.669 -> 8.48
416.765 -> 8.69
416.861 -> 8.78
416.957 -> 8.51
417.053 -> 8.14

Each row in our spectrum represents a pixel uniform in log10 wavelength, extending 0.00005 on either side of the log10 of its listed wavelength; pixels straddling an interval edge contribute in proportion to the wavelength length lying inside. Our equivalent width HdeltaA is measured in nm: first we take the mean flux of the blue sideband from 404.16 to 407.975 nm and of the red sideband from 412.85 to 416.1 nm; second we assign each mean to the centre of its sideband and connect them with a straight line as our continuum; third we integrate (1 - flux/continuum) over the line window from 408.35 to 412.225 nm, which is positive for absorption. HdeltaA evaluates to 0.15 nm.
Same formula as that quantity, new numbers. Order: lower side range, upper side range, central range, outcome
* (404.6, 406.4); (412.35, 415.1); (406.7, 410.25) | 0.111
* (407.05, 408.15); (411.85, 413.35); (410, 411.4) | 0.051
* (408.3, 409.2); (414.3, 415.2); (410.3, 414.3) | -0.113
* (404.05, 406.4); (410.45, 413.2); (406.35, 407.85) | -0.014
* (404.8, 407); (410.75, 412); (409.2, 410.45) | 0.042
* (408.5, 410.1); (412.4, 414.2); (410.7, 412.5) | -0.033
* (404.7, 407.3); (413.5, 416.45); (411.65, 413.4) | 0.001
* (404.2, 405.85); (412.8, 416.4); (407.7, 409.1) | 0.032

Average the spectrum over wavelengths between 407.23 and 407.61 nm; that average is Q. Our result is 8.92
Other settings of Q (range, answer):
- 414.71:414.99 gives 8.29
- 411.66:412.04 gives 8.31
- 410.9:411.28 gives 8.29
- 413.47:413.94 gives 8.5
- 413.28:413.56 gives 8.47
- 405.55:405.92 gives 8.45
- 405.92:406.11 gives 8.97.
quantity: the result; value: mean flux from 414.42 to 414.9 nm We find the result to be 8.41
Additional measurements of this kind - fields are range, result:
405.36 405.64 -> 7.7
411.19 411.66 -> 7.95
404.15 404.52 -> 8.9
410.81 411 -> 8.82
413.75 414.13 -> 8.81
